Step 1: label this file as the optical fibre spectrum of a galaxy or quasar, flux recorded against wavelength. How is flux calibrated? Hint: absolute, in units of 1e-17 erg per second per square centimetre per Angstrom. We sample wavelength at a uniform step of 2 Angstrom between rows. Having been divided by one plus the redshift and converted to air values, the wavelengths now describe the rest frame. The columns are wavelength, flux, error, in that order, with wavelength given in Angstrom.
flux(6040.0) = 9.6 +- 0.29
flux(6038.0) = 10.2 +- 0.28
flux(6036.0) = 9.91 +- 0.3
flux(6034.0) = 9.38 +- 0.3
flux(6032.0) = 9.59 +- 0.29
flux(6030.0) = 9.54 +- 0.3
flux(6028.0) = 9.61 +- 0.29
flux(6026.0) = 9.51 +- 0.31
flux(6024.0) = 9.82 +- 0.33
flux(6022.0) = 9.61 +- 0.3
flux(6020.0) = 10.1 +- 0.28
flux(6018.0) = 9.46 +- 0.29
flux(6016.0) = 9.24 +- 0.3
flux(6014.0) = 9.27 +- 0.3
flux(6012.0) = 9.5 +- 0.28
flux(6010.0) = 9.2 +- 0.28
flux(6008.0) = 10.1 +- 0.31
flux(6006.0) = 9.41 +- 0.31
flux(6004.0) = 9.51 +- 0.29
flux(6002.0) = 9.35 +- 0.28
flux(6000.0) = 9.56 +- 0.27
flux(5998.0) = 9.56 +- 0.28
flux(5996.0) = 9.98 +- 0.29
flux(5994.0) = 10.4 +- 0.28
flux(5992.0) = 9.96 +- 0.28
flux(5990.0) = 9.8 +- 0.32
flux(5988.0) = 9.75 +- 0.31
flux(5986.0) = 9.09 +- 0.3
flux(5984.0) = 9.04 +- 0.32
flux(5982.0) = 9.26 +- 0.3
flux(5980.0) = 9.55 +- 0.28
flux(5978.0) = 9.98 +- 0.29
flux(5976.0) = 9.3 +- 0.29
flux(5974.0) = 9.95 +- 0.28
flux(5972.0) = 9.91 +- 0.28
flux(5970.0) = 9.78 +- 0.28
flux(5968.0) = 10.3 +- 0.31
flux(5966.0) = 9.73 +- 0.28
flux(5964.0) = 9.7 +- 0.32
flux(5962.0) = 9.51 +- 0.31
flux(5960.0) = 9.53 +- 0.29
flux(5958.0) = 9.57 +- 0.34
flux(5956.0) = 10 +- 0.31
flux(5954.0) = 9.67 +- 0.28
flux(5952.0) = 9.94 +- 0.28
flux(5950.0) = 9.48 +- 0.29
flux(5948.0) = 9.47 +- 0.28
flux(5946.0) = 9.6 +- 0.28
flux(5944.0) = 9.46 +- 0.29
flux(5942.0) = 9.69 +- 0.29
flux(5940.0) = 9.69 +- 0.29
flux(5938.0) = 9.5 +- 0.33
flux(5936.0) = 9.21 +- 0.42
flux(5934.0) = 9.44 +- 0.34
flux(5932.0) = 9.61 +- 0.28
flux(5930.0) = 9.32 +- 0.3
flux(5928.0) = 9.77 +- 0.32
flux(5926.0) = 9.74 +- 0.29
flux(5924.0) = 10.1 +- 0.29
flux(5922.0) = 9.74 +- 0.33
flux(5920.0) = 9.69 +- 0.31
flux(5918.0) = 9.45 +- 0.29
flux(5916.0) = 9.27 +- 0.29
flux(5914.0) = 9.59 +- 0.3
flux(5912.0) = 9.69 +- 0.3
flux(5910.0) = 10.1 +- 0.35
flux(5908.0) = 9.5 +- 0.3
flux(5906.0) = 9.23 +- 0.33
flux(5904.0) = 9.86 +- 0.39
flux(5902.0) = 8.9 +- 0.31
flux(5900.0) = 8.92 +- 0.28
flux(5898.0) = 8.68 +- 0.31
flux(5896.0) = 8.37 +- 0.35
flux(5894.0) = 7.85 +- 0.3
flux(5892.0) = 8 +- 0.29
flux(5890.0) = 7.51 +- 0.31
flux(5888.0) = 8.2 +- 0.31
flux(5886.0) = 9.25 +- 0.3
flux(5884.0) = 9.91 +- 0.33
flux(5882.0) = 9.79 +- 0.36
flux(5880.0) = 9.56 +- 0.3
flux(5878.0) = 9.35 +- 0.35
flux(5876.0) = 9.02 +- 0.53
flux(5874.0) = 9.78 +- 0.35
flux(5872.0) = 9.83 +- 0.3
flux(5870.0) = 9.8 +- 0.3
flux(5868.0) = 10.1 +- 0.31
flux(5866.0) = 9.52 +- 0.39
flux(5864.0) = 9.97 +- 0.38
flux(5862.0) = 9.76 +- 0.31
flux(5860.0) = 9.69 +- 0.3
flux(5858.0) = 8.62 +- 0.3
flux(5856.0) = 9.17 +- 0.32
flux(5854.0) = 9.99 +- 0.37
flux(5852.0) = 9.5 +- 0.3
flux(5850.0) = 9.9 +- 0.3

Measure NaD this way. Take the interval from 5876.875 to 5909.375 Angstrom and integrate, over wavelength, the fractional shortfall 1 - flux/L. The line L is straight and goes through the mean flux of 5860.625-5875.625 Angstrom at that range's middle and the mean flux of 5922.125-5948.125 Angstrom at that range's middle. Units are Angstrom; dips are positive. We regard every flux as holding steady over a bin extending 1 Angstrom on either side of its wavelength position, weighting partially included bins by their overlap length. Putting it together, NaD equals 2.6 Angstrom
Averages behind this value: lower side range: 9.79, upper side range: 9.59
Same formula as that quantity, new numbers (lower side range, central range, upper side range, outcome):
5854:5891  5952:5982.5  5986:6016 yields -0.51 Angstrom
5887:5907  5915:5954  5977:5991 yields -2.75 Angstrom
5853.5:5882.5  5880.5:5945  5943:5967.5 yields 2.25 Angstrom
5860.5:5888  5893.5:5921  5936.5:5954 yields 1.03 Angstrom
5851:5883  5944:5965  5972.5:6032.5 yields -0.09 Angstrom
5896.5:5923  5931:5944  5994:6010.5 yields -0.05 Angstrom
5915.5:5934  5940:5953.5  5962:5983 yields 0.09 Angstrom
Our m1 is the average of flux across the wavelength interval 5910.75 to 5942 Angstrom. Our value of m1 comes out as 9.59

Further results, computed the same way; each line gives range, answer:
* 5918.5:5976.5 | 9.67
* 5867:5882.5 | 9.65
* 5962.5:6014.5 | 9.65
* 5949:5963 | 9.67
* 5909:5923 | 9.65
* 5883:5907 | 8.72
